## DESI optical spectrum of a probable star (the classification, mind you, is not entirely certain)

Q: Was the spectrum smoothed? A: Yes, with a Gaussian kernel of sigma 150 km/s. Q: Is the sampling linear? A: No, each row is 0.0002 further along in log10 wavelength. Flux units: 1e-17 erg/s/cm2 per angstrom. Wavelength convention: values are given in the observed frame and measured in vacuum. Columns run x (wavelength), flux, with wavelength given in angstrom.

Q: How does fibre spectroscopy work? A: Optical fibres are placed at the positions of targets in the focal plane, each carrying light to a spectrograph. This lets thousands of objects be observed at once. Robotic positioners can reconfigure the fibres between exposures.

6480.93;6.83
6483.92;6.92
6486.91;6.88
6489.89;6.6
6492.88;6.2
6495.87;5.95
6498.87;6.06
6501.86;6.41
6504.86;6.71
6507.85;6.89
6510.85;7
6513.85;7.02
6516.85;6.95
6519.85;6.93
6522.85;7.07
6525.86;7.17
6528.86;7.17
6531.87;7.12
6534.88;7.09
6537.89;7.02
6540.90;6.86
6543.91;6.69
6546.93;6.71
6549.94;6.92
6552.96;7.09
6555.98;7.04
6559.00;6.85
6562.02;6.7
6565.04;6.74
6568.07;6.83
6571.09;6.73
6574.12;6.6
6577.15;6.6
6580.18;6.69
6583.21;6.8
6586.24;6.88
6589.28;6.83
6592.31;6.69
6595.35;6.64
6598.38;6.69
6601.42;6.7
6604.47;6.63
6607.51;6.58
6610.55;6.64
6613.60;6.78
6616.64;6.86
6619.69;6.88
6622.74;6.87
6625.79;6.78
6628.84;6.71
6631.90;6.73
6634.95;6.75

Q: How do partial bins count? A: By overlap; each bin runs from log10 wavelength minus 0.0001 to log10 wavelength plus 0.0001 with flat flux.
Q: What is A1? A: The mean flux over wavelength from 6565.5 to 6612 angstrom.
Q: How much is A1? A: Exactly 6.7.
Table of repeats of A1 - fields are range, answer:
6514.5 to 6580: 6.9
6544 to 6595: 6.79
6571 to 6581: 6.64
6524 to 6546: 7.01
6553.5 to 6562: 6.92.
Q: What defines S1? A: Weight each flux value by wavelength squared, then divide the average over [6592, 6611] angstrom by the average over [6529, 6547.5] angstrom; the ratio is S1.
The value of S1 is 0.98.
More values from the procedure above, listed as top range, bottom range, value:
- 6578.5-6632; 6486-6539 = 1.02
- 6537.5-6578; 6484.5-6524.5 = 1.04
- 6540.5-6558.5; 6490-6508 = 1.10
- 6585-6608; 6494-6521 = 1.04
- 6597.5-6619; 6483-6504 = 1.08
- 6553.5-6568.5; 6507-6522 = 1.00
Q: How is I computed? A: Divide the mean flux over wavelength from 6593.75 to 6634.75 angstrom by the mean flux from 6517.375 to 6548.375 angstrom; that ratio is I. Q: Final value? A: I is 1.0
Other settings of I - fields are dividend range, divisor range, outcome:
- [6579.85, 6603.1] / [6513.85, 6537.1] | 0.95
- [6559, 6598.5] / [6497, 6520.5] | 1.00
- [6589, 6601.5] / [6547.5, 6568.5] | 0.98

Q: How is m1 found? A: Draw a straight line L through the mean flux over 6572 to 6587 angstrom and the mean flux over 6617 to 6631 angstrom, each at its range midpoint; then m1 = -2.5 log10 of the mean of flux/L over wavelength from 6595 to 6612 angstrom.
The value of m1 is 0.018 mag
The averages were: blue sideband 6.71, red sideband 6.81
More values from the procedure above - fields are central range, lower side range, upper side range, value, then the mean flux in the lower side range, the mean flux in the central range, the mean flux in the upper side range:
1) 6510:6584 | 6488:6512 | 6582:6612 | -0.05 mag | 6.48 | 6.9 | 6.71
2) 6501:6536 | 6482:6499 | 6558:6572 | -0.06 mag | 6.47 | 6.97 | 6.77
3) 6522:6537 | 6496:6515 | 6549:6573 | -0.06 mag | 6.62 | 7.12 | 6.86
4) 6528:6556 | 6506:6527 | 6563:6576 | -0.02 mag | 7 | 6.96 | 6.72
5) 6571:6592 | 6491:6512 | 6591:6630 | -0.01 mag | 6.45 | 6.73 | 6.73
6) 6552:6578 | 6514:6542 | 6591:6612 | 0.01 mag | 7.04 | 6.8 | 6.65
